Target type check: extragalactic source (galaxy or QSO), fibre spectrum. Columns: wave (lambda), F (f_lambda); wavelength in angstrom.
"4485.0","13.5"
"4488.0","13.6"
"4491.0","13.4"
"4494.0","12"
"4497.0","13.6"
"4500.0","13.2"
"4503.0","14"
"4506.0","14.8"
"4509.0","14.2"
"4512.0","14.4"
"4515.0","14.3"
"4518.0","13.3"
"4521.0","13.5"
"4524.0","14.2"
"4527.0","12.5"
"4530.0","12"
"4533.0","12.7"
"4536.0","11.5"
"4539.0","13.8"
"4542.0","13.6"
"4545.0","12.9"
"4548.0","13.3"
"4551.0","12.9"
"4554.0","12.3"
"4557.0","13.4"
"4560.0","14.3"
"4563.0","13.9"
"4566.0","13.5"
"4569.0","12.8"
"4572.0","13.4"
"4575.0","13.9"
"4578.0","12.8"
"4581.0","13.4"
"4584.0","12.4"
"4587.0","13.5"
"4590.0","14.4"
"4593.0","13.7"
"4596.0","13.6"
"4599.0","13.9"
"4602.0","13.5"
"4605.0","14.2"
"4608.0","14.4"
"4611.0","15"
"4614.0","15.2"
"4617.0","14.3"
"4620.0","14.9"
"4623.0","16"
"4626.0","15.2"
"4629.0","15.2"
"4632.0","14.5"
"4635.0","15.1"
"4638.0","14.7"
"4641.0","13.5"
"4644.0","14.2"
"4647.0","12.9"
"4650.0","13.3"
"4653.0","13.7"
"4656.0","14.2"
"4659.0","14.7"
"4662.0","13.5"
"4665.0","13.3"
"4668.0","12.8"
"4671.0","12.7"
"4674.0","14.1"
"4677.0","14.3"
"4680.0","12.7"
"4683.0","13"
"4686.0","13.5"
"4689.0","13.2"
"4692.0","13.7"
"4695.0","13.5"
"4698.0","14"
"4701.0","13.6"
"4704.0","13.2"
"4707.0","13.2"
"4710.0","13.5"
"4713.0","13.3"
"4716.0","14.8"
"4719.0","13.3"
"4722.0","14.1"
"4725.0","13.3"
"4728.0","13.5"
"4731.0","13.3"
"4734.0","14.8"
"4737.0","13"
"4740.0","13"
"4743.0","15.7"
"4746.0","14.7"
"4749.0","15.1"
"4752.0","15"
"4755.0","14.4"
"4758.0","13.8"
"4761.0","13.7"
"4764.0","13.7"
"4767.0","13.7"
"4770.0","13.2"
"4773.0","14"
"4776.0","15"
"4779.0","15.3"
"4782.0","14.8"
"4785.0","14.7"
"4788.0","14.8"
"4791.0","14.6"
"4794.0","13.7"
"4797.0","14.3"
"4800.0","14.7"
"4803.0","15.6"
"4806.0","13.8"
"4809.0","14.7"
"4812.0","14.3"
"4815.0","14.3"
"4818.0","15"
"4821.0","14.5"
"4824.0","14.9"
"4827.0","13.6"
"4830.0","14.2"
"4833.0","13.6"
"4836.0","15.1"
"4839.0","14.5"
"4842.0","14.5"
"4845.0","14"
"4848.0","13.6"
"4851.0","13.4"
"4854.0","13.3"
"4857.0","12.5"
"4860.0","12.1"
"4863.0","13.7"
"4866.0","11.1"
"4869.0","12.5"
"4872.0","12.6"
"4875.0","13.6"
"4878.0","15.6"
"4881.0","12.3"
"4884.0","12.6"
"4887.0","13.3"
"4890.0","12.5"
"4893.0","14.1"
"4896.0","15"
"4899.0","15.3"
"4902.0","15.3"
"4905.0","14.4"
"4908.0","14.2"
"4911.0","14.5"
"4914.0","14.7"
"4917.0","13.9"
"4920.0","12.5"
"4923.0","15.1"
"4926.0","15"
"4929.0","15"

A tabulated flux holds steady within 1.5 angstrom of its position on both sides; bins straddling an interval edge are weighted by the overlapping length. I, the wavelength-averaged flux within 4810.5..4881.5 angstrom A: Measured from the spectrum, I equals 13.7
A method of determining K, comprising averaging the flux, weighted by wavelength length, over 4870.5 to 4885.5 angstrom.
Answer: 13.3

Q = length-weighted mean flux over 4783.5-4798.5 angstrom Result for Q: 14.4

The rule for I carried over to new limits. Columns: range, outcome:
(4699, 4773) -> 13.9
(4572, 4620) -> 13.9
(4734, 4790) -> 14.3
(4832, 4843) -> 14.5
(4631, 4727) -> 13.7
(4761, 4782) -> 14.2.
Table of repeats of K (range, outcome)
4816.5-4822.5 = 14.8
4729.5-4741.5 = 13.5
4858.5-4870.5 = 12.3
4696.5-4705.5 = 13.6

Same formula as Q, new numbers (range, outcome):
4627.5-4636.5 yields 14.9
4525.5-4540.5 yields 12.5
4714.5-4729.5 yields 13.8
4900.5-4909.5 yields 14.6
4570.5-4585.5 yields 13.2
